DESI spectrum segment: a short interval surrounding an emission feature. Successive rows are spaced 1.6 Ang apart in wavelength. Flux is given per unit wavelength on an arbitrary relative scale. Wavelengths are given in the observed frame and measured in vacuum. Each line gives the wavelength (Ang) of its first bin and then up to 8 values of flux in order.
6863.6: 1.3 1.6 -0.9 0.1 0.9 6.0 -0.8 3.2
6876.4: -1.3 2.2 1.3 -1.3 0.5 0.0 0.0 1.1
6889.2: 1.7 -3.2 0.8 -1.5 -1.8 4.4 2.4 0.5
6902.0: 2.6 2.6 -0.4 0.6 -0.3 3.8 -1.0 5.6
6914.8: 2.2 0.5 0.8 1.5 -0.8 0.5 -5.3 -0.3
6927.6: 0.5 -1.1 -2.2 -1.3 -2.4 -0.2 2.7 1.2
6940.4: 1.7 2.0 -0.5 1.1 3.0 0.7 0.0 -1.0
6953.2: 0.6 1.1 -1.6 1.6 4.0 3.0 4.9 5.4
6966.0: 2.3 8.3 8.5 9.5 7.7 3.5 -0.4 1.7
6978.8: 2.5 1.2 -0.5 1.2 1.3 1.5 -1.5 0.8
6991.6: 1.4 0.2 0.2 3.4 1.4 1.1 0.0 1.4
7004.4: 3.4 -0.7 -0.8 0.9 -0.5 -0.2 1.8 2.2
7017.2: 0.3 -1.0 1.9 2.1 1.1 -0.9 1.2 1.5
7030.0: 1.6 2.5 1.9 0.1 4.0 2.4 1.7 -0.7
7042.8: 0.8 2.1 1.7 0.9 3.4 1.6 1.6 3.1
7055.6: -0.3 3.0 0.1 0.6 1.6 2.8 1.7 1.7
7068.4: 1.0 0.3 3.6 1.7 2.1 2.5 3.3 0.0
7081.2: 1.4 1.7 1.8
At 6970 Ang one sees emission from [O II]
